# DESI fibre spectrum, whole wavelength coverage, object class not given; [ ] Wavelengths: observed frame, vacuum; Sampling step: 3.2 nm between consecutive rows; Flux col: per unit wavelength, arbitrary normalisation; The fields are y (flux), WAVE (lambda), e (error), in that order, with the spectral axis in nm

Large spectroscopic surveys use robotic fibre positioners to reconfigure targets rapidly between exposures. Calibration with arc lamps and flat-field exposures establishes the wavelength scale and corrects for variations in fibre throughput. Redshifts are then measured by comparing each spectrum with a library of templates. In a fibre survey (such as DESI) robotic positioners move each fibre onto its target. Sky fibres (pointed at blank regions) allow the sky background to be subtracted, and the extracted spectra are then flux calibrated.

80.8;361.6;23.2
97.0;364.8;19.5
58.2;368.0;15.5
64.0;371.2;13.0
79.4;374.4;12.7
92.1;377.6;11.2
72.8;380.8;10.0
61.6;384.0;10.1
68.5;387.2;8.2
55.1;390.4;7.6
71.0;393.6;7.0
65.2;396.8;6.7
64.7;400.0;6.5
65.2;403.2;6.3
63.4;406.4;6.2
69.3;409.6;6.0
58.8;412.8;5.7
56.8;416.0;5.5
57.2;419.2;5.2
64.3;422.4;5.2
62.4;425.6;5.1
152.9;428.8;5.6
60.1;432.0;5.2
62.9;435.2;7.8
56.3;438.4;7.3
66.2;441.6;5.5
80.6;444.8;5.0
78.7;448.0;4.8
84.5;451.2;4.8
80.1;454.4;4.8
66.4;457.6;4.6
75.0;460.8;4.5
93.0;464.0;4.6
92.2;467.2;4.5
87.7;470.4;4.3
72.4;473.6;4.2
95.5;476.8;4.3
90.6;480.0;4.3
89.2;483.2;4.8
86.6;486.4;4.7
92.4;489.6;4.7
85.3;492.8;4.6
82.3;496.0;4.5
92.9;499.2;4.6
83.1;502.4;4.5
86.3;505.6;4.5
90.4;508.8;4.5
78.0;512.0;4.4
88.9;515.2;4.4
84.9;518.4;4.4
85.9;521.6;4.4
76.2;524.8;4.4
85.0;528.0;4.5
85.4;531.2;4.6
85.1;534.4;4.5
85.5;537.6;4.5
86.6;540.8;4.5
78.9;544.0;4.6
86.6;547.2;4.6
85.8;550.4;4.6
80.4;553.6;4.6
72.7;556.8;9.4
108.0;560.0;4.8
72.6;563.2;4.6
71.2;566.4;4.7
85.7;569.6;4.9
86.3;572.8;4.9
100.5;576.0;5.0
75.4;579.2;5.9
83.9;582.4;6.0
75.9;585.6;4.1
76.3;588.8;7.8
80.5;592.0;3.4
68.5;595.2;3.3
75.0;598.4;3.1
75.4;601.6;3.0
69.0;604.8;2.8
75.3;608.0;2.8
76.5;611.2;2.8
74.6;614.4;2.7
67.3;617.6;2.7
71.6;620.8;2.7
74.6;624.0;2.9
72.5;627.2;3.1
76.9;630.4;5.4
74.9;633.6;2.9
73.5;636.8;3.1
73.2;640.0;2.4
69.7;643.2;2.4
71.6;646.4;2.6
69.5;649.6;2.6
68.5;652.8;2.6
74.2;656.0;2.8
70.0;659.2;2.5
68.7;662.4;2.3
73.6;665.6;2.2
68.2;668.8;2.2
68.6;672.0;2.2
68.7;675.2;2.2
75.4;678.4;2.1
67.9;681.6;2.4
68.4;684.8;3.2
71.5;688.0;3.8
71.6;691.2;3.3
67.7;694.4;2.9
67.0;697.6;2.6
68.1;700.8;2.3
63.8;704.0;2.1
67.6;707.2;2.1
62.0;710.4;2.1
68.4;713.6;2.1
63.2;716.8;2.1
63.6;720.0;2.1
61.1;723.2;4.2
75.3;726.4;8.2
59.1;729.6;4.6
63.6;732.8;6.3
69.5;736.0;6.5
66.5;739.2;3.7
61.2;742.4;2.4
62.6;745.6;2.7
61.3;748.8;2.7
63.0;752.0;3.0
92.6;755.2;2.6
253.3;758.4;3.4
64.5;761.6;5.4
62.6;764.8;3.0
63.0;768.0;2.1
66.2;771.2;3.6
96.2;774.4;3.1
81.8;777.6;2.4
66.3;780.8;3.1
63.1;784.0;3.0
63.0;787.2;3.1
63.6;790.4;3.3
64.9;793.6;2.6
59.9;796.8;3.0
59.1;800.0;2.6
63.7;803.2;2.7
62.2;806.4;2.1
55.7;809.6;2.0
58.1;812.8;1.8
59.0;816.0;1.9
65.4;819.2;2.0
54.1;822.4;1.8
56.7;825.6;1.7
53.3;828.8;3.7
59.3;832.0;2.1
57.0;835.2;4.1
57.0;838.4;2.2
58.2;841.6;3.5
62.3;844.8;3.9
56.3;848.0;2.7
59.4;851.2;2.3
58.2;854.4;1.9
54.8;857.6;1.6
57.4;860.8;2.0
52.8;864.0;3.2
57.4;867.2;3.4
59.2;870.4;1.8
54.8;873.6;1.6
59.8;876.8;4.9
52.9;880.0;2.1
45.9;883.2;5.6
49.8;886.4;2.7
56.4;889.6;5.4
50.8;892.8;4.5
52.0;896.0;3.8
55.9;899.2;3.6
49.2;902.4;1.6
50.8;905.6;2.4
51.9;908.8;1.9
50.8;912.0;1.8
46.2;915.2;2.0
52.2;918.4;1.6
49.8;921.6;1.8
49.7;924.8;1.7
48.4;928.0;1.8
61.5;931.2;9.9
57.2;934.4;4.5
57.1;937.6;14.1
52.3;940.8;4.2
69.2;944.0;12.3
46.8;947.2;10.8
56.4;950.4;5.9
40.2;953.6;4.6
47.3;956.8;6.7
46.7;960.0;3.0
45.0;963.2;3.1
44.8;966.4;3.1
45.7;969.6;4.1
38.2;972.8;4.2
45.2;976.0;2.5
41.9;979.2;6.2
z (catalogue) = 0.153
